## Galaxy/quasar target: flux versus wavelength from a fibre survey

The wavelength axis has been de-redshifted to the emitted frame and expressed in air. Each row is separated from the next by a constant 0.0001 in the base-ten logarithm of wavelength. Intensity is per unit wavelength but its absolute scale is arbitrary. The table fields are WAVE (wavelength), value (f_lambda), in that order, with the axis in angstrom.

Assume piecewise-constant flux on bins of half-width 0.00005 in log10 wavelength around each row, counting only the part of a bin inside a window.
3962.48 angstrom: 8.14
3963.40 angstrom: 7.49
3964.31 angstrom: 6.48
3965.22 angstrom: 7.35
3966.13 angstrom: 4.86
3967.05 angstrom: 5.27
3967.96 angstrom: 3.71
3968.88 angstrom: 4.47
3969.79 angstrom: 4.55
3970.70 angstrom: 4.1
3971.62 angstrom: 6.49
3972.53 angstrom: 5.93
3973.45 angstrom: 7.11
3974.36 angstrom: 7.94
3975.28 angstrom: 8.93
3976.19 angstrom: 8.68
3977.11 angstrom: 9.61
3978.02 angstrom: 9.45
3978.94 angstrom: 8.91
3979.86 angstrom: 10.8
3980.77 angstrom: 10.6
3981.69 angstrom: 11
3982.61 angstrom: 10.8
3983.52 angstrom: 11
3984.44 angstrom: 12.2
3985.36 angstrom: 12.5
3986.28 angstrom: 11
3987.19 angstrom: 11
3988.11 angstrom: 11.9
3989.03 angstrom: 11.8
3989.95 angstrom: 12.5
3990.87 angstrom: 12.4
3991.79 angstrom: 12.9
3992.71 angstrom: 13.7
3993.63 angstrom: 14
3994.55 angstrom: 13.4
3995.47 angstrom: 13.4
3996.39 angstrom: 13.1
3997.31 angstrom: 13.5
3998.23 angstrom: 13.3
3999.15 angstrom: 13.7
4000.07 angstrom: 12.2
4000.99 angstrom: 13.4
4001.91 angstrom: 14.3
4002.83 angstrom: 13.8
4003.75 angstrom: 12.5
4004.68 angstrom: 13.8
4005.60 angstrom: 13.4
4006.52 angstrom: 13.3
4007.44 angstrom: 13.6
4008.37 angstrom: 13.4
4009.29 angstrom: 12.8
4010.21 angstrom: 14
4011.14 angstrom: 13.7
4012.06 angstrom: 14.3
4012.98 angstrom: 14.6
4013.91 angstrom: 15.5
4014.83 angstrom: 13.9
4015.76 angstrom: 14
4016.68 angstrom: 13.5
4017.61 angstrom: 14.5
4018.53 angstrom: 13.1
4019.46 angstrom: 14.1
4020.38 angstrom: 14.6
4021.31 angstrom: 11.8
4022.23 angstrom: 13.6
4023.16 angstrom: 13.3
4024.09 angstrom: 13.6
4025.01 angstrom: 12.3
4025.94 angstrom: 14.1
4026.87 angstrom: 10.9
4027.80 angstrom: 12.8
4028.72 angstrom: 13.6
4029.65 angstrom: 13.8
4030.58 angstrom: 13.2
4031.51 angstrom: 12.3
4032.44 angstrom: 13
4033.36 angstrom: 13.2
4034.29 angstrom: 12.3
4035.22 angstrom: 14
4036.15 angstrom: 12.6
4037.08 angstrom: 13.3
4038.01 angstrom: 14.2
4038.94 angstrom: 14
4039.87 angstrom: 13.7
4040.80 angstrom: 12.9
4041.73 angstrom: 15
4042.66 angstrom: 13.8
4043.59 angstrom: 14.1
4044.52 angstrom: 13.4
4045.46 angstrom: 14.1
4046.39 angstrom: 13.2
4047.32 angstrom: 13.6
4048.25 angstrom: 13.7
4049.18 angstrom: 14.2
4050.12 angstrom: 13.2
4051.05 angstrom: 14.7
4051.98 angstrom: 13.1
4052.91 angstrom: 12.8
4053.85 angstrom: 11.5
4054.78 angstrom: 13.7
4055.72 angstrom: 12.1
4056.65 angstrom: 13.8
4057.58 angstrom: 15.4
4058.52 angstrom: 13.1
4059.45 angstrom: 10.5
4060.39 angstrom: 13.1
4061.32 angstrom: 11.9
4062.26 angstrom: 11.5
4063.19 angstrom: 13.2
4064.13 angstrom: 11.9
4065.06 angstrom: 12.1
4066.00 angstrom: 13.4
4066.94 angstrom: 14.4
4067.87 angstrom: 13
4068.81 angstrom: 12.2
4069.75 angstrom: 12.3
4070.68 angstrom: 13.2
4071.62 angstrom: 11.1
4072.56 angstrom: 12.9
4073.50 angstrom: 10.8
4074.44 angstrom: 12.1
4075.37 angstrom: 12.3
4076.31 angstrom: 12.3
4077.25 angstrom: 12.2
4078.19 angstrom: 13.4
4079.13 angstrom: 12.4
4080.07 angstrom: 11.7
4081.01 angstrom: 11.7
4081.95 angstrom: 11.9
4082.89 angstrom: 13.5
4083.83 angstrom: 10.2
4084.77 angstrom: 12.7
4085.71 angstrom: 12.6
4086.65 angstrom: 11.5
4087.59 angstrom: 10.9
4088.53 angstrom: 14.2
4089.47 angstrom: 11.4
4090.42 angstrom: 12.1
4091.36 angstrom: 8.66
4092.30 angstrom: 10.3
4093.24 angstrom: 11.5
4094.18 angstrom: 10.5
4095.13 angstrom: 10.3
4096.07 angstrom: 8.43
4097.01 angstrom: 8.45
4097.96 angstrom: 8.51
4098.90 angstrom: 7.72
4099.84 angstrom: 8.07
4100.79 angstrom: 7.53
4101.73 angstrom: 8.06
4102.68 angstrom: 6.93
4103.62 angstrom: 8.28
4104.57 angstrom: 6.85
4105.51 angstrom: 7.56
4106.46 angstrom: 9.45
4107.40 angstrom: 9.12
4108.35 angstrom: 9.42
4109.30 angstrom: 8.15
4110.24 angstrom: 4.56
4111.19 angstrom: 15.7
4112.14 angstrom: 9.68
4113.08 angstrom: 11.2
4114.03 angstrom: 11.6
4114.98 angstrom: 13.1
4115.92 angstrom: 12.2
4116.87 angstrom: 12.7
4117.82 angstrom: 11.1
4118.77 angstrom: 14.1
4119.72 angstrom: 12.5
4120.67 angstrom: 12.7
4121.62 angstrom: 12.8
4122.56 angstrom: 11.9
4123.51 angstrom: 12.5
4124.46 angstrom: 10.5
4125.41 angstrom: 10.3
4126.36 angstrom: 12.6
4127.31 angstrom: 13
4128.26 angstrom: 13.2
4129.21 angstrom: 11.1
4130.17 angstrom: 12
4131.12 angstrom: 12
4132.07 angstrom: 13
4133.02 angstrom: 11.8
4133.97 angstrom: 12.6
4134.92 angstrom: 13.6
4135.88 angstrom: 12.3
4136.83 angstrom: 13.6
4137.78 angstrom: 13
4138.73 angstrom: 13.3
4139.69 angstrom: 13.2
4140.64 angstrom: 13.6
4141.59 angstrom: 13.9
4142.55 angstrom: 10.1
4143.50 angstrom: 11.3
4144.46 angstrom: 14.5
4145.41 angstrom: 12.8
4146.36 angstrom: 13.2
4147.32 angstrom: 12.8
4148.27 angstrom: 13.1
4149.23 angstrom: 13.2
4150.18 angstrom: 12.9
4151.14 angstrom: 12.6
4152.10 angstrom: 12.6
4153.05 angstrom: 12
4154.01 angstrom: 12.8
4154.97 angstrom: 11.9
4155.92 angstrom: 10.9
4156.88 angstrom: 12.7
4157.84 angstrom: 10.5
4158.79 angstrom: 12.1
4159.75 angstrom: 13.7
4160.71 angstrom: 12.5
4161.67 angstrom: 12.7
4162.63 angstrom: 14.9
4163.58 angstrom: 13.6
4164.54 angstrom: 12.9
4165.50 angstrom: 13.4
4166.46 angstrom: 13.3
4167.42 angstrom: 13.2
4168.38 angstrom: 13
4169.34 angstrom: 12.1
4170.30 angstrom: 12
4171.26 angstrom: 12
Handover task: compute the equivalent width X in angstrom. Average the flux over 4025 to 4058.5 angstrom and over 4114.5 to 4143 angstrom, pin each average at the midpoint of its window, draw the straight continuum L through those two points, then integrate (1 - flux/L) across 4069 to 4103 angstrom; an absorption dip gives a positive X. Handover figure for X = 5.15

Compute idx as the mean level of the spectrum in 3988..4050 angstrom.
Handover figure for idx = 13.4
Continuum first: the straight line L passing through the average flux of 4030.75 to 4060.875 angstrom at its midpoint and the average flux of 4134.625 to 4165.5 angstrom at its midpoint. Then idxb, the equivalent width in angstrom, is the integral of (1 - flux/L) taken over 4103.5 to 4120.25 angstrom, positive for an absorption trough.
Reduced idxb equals 3.3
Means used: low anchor 13.4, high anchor 12.8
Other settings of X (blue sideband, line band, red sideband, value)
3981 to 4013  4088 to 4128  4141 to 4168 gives 7.4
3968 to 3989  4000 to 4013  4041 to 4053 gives -3.1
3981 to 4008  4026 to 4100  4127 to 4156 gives 1.8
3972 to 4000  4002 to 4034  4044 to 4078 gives -4.2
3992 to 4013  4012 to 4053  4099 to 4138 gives -2.2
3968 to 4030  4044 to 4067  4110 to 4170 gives -1.8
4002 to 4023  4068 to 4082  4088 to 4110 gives -2.4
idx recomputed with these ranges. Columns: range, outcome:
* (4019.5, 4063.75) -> 13.2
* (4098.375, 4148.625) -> 11.4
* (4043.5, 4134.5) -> 11.6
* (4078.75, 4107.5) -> 10.1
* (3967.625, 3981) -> 7.4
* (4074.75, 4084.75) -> 12.2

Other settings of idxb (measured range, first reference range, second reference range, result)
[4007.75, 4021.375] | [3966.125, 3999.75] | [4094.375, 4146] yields -4.7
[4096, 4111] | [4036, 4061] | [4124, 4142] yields 5.6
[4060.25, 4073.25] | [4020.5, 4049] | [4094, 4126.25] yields -0.6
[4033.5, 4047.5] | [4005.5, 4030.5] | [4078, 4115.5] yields -1.1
